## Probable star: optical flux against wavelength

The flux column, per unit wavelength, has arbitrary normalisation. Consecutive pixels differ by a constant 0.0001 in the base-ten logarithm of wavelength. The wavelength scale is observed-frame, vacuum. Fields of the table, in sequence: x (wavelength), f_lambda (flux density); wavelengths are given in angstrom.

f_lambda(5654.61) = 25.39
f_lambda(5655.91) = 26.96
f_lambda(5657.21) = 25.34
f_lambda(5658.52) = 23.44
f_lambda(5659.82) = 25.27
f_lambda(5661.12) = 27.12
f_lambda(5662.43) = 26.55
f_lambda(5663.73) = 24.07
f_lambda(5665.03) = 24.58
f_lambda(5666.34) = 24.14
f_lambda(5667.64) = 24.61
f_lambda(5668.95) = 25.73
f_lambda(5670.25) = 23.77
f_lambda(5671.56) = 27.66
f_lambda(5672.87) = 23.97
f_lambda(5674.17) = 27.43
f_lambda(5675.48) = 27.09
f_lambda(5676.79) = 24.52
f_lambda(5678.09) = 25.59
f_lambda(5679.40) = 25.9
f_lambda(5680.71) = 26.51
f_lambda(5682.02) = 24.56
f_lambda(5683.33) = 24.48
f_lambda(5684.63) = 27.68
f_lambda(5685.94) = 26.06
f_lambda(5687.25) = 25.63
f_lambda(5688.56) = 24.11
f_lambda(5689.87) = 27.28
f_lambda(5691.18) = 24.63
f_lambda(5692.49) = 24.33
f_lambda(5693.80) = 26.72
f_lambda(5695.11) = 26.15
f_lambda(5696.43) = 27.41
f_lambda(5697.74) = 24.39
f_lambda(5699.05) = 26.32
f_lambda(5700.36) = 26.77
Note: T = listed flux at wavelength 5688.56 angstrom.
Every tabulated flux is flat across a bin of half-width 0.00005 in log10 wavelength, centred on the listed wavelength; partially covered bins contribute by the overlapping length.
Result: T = 24.11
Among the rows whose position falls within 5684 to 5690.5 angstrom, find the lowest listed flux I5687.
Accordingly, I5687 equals 24.11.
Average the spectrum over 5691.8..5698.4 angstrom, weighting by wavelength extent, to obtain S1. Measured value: 25.8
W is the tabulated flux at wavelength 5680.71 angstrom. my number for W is 26.51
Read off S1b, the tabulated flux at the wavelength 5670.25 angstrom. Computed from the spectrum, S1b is 23.77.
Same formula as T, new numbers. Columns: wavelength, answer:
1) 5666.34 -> 24.14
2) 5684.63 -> 27.68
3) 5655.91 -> 26.96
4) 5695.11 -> 26.15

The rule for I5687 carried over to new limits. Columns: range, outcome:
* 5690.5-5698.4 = 24.33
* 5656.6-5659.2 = 23.44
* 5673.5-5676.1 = 27.09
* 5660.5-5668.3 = 24.07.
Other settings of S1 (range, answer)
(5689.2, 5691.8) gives 26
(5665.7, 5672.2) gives 25.2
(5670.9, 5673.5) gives 25.7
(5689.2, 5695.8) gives 25.8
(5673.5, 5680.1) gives 26.1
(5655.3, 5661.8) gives 25.6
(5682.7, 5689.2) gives 25.6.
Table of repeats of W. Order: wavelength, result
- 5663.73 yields 24.07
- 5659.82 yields 25.27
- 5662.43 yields 26.55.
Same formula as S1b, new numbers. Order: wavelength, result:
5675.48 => 27.09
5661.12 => 27.12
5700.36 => 26.77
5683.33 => 24.48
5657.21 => 25.34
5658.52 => 23.44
